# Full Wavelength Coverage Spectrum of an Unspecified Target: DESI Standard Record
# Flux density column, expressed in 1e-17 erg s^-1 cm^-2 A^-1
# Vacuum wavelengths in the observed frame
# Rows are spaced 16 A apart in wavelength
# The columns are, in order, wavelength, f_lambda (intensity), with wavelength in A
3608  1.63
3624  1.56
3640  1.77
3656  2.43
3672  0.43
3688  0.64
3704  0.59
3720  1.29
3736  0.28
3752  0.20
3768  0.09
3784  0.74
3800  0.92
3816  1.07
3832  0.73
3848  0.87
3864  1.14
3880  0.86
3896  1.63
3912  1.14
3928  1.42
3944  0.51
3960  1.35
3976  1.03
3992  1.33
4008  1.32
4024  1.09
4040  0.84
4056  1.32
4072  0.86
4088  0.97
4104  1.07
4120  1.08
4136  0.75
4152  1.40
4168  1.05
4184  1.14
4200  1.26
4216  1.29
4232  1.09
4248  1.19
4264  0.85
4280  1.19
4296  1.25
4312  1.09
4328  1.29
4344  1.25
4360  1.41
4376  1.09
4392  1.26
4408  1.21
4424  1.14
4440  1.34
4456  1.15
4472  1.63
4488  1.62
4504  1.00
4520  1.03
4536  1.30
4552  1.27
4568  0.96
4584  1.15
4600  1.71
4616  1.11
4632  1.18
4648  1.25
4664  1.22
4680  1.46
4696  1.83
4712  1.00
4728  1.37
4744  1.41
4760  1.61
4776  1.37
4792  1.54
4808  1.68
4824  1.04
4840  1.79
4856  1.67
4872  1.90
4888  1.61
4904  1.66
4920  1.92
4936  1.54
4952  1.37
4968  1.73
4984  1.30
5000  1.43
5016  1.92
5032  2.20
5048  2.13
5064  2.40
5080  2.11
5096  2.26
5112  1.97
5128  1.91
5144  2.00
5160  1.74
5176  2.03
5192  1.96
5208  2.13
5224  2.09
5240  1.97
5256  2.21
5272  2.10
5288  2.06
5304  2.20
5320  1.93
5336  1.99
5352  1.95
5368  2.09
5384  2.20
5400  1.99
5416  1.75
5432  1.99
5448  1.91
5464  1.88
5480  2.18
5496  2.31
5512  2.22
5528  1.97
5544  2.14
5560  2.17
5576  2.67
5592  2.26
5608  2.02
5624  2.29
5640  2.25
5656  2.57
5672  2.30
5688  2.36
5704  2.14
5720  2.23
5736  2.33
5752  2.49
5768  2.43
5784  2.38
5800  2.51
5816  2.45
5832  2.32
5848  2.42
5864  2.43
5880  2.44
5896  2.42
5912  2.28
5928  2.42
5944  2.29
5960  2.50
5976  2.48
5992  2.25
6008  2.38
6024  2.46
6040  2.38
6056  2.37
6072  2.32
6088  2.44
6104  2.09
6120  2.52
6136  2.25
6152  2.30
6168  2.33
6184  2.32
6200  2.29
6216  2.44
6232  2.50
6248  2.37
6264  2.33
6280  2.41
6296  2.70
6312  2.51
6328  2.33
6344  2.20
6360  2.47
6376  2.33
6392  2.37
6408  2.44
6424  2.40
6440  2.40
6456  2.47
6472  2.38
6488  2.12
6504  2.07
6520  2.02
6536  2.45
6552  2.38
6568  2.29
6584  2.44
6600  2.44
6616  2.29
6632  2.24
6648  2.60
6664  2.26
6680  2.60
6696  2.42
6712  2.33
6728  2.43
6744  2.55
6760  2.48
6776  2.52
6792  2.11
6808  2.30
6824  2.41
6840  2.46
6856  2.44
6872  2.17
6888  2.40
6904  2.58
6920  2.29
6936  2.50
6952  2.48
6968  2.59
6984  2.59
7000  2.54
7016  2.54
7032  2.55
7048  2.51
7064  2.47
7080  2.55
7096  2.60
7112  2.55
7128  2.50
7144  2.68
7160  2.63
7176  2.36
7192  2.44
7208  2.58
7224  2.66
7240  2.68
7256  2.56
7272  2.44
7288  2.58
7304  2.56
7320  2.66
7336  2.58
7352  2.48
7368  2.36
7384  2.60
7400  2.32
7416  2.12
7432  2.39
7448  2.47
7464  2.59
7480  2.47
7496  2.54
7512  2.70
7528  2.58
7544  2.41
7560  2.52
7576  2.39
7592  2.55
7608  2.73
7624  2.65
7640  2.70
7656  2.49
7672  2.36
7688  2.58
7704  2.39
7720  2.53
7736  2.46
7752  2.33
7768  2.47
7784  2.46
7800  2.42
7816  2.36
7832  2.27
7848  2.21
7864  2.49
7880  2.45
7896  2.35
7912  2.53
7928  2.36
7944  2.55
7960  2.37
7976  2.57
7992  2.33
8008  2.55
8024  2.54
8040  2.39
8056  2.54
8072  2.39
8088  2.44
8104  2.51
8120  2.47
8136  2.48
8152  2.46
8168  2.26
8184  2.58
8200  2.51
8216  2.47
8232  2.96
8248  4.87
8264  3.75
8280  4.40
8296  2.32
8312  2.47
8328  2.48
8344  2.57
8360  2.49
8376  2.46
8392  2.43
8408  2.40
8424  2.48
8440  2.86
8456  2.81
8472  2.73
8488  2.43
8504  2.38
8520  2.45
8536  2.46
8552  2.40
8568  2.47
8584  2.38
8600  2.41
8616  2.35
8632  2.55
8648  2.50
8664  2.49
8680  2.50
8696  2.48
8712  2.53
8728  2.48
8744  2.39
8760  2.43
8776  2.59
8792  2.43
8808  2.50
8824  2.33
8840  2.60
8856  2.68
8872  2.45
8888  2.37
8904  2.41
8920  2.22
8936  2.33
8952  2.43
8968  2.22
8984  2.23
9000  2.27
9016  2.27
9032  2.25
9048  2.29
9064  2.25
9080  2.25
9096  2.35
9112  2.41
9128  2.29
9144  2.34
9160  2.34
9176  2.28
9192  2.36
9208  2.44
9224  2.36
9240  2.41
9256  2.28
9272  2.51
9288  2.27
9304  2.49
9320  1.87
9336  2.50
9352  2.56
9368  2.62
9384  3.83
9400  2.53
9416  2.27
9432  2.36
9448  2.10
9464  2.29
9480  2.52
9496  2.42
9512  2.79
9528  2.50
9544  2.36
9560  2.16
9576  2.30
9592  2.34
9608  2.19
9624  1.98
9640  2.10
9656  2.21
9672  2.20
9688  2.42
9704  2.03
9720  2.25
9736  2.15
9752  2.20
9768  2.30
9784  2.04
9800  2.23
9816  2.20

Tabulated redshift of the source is 0.26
